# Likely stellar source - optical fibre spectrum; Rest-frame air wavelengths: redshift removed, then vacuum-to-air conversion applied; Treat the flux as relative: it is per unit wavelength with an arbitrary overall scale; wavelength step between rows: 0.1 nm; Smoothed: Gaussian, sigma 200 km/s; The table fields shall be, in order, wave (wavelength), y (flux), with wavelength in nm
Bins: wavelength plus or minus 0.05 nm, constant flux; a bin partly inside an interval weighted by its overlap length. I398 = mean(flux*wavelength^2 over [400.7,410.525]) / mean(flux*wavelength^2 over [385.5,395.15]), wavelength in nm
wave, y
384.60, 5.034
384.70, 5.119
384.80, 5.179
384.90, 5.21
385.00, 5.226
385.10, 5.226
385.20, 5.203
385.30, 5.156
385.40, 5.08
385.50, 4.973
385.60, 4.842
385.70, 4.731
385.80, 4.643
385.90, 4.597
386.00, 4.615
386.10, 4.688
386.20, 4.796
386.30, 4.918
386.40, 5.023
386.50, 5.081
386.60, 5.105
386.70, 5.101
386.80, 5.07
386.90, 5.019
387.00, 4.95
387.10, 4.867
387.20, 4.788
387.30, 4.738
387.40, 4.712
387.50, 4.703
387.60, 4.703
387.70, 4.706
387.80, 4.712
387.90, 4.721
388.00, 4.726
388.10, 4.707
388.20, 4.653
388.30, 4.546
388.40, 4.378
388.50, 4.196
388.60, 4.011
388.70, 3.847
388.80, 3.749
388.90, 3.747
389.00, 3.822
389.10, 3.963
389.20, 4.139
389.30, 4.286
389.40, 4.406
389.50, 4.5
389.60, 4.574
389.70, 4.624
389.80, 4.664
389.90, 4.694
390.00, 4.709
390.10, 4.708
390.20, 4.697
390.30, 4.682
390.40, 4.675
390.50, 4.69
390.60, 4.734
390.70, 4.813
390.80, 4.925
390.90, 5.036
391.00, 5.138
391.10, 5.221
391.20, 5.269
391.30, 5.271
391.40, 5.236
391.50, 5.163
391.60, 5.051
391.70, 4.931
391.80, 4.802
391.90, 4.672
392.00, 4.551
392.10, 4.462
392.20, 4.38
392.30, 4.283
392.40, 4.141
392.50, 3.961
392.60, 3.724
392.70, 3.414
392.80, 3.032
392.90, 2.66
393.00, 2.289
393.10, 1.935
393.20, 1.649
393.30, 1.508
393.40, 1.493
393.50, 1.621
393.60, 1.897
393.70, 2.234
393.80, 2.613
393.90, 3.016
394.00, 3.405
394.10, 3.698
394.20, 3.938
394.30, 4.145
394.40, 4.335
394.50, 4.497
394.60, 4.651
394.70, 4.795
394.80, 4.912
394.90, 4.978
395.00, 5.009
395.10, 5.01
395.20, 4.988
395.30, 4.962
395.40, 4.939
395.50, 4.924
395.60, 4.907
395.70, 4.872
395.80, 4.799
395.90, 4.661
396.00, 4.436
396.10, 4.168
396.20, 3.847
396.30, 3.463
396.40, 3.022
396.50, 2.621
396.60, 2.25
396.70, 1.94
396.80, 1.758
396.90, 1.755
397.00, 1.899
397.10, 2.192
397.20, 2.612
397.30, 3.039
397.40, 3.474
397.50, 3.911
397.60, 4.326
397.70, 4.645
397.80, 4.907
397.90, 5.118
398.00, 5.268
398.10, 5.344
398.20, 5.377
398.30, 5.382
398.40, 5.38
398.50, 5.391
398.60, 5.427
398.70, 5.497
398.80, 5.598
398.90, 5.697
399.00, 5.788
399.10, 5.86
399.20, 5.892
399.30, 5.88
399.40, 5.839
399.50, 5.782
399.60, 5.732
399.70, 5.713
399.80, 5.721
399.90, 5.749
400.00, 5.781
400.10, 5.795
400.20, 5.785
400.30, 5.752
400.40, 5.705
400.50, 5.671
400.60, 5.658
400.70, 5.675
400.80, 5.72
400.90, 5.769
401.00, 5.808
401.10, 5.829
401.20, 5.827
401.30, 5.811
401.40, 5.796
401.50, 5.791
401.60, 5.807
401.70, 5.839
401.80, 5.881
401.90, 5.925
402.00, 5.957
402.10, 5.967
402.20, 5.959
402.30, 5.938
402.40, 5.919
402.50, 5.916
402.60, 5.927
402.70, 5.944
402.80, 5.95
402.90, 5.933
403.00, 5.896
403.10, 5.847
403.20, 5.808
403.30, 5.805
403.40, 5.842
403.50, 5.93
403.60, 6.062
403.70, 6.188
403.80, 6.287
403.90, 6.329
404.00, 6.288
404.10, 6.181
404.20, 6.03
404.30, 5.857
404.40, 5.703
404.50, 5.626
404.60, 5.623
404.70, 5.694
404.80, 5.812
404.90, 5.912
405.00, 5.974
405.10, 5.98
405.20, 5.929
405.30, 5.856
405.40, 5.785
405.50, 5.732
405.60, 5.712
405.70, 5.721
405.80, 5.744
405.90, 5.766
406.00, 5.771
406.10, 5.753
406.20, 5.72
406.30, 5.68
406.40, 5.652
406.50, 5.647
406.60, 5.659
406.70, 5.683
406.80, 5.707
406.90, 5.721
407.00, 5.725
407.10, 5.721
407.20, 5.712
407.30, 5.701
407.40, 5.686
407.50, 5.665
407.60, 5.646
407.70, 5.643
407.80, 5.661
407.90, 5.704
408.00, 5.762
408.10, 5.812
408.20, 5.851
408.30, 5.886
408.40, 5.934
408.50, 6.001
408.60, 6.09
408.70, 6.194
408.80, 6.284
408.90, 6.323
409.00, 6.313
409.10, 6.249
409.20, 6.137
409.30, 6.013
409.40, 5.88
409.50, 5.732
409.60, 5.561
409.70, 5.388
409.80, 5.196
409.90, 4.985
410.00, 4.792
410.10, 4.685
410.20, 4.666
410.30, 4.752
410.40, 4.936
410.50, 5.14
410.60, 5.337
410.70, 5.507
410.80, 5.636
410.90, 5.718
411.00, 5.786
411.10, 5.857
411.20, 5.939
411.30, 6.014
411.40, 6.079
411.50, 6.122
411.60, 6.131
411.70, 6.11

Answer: 1.45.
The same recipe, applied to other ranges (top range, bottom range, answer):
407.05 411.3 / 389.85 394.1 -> 1.57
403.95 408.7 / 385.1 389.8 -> 1.37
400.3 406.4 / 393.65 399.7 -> 1.39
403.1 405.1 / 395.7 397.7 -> 1.90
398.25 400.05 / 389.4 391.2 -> 1.24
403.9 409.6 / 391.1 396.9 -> 1.62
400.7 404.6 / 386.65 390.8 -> 1.39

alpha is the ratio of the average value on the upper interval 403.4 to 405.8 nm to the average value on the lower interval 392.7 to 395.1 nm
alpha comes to 1.8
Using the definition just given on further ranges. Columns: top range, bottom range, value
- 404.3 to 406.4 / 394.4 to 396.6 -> 1.30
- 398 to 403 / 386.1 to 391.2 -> 1.24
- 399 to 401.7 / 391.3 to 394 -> 1.68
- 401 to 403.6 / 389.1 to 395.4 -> 1.42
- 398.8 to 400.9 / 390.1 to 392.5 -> 1.20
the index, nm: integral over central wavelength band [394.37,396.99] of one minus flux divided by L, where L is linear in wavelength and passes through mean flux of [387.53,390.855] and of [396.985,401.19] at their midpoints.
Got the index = 0.468 nm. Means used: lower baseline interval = 4.48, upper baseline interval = 5.21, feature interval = 4.06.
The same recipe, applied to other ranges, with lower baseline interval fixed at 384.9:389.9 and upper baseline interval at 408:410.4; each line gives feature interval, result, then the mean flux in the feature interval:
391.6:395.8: 0.95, 3.84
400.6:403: -0.24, 5.86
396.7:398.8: 0.42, 4.12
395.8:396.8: 0.34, 3.37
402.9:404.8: -0.18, 5.94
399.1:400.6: -0.15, 5.77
